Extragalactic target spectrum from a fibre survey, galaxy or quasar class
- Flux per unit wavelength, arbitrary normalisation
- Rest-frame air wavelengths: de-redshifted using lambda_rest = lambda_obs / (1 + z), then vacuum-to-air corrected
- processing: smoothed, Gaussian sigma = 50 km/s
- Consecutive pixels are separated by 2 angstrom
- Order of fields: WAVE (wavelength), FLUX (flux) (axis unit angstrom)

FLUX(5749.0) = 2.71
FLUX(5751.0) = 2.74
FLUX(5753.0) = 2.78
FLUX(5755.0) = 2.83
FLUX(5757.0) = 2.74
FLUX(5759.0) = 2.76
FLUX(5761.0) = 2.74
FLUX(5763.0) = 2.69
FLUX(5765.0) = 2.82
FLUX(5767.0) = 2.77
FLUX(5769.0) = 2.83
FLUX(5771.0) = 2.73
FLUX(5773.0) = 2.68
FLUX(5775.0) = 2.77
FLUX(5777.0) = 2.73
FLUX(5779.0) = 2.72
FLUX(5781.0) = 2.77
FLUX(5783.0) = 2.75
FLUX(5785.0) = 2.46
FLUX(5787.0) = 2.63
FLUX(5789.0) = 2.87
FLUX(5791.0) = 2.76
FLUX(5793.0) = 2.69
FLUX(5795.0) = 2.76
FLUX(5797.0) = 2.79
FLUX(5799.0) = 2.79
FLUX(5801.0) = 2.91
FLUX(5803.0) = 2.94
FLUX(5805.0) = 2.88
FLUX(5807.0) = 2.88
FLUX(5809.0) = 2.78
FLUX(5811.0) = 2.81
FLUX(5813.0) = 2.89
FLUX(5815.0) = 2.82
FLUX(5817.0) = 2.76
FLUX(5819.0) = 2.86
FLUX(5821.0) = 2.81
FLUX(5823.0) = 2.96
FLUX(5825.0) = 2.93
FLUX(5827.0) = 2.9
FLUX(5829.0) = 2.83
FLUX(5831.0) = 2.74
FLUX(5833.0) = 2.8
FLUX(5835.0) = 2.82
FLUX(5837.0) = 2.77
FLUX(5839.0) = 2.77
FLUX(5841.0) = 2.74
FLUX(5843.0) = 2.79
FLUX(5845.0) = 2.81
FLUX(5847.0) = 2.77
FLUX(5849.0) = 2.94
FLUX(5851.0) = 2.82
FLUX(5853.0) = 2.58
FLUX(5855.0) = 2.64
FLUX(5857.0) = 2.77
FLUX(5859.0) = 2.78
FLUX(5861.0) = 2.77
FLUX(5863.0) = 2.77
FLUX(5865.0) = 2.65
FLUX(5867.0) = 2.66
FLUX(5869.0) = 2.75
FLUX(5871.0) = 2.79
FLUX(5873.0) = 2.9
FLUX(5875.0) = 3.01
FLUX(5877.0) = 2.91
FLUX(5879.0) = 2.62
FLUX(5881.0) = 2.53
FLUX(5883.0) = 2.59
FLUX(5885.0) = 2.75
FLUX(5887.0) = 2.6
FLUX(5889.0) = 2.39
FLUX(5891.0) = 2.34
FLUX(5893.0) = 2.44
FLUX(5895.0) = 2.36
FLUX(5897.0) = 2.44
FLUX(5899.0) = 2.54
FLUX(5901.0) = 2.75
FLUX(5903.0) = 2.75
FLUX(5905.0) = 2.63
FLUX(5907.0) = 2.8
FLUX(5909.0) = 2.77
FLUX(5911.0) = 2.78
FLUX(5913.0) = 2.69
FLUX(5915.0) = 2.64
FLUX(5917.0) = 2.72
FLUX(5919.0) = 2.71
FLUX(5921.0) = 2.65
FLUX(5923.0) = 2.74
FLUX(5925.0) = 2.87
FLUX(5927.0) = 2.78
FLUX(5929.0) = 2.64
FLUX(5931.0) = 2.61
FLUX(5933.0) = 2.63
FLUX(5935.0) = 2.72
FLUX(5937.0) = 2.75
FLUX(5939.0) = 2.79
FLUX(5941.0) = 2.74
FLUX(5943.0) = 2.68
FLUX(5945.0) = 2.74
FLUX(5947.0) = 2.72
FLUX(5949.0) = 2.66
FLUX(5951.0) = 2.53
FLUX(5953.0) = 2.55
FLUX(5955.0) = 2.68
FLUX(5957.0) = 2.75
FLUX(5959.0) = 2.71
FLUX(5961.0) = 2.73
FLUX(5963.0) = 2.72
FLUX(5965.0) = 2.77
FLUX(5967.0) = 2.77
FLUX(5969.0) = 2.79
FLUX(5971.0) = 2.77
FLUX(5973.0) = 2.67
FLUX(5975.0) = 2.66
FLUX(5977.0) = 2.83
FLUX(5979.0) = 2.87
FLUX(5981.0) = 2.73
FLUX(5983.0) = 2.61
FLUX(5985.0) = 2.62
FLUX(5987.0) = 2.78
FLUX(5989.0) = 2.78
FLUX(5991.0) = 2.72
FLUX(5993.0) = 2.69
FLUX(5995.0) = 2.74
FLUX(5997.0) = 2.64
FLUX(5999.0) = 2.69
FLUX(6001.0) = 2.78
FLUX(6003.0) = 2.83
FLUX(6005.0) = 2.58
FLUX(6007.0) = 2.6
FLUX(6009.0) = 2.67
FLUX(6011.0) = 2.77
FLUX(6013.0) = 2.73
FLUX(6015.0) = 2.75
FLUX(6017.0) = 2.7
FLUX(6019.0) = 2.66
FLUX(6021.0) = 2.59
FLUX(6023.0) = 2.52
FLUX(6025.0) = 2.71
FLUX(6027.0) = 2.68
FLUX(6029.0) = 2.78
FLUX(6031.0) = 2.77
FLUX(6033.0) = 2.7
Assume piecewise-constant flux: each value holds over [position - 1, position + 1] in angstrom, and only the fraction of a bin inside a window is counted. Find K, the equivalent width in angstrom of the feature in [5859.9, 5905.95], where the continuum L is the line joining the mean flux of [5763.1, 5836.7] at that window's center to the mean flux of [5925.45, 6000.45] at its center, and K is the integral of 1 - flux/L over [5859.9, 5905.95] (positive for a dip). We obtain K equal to 1.71 angstrom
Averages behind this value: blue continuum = 2.79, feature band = 2.65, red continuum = 2.71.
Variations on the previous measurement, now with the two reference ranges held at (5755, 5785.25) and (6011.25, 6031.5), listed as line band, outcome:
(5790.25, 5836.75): -1.67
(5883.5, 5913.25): 1.26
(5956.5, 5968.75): -0.19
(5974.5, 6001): -0.26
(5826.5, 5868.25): -0.63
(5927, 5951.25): 0.12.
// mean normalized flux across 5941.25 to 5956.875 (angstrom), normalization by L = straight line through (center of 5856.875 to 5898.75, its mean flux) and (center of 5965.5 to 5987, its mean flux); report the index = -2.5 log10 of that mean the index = 0.02 mag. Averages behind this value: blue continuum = 2.65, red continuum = 2.74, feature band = 2.66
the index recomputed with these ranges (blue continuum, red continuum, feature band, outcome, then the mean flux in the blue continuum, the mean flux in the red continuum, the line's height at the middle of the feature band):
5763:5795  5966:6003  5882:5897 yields 0.10 mag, 2.73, 2.73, 2.73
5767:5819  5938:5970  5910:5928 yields 0.00 mag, 2.78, 2.71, 2.72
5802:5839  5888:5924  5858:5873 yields -0.01 mag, 2.84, 2.62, 2.72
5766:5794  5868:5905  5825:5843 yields -0.05 mag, 2.73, 2.64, 2.68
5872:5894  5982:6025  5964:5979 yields -0.03 mag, 2.64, 2.69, 2.68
